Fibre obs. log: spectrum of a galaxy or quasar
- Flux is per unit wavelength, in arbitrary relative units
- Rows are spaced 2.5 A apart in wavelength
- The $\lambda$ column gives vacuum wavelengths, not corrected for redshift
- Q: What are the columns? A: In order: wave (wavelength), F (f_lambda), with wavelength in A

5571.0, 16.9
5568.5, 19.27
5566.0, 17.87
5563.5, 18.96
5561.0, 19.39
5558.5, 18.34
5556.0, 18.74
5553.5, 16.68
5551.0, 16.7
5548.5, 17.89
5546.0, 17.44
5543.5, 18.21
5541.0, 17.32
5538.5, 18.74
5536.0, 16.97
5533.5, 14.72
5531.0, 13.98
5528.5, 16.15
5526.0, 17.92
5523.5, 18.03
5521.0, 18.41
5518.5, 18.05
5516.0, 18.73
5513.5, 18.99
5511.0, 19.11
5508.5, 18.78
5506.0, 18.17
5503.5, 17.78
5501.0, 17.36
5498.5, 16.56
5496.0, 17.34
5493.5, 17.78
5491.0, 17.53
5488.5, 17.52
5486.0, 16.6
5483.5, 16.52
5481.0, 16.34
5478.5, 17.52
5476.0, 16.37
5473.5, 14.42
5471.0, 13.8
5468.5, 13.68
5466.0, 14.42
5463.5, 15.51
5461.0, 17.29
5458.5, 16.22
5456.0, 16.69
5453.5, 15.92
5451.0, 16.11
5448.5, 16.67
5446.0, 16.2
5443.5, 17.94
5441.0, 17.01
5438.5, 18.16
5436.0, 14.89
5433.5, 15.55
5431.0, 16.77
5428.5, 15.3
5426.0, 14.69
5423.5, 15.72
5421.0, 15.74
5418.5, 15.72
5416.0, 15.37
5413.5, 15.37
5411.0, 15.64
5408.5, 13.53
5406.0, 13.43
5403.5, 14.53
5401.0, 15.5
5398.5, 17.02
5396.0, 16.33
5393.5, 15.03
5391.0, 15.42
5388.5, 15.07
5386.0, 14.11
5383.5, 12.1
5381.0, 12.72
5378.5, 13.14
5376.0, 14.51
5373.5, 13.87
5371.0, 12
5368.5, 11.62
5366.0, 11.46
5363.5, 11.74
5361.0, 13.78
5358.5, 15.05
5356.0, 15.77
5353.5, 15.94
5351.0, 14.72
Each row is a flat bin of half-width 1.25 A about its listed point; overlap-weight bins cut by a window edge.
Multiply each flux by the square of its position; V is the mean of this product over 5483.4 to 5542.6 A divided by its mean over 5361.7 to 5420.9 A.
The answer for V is 1.3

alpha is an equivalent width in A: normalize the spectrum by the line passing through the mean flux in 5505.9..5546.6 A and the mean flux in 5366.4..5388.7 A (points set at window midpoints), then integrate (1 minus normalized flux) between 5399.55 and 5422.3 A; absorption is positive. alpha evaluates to -1.45 A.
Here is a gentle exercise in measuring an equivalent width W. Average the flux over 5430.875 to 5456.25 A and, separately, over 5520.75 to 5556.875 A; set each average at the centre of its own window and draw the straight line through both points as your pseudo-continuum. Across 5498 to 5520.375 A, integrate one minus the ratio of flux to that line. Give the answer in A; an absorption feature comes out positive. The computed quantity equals -1.69 A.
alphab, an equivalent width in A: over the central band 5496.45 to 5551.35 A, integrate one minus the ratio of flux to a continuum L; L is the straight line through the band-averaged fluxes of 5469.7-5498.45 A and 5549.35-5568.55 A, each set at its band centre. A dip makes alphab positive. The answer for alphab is -0.5 A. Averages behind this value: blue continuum 16.5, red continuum 18.2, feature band 17.6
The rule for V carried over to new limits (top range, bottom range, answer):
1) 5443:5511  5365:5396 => 1.27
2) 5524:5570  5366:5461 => 1.21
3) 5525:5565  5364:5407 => 1.32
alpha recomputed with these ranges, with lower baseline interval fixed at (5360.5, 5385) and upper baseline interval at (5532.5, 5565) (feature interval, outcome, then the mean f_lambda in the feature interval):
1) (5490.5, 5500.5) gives -0.7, 17.3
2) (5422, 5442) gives -2.2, 16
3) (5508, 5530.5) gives -1.6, 18.1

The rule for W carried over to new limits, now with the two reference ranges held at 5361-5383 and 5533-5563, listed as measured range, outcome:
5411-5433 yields -2.3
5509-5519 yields -1.2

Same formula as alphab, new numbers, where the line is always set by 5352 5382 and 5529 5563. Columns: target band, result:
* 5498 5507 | -0.6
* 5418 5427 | -0.5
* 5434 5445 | -1.3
